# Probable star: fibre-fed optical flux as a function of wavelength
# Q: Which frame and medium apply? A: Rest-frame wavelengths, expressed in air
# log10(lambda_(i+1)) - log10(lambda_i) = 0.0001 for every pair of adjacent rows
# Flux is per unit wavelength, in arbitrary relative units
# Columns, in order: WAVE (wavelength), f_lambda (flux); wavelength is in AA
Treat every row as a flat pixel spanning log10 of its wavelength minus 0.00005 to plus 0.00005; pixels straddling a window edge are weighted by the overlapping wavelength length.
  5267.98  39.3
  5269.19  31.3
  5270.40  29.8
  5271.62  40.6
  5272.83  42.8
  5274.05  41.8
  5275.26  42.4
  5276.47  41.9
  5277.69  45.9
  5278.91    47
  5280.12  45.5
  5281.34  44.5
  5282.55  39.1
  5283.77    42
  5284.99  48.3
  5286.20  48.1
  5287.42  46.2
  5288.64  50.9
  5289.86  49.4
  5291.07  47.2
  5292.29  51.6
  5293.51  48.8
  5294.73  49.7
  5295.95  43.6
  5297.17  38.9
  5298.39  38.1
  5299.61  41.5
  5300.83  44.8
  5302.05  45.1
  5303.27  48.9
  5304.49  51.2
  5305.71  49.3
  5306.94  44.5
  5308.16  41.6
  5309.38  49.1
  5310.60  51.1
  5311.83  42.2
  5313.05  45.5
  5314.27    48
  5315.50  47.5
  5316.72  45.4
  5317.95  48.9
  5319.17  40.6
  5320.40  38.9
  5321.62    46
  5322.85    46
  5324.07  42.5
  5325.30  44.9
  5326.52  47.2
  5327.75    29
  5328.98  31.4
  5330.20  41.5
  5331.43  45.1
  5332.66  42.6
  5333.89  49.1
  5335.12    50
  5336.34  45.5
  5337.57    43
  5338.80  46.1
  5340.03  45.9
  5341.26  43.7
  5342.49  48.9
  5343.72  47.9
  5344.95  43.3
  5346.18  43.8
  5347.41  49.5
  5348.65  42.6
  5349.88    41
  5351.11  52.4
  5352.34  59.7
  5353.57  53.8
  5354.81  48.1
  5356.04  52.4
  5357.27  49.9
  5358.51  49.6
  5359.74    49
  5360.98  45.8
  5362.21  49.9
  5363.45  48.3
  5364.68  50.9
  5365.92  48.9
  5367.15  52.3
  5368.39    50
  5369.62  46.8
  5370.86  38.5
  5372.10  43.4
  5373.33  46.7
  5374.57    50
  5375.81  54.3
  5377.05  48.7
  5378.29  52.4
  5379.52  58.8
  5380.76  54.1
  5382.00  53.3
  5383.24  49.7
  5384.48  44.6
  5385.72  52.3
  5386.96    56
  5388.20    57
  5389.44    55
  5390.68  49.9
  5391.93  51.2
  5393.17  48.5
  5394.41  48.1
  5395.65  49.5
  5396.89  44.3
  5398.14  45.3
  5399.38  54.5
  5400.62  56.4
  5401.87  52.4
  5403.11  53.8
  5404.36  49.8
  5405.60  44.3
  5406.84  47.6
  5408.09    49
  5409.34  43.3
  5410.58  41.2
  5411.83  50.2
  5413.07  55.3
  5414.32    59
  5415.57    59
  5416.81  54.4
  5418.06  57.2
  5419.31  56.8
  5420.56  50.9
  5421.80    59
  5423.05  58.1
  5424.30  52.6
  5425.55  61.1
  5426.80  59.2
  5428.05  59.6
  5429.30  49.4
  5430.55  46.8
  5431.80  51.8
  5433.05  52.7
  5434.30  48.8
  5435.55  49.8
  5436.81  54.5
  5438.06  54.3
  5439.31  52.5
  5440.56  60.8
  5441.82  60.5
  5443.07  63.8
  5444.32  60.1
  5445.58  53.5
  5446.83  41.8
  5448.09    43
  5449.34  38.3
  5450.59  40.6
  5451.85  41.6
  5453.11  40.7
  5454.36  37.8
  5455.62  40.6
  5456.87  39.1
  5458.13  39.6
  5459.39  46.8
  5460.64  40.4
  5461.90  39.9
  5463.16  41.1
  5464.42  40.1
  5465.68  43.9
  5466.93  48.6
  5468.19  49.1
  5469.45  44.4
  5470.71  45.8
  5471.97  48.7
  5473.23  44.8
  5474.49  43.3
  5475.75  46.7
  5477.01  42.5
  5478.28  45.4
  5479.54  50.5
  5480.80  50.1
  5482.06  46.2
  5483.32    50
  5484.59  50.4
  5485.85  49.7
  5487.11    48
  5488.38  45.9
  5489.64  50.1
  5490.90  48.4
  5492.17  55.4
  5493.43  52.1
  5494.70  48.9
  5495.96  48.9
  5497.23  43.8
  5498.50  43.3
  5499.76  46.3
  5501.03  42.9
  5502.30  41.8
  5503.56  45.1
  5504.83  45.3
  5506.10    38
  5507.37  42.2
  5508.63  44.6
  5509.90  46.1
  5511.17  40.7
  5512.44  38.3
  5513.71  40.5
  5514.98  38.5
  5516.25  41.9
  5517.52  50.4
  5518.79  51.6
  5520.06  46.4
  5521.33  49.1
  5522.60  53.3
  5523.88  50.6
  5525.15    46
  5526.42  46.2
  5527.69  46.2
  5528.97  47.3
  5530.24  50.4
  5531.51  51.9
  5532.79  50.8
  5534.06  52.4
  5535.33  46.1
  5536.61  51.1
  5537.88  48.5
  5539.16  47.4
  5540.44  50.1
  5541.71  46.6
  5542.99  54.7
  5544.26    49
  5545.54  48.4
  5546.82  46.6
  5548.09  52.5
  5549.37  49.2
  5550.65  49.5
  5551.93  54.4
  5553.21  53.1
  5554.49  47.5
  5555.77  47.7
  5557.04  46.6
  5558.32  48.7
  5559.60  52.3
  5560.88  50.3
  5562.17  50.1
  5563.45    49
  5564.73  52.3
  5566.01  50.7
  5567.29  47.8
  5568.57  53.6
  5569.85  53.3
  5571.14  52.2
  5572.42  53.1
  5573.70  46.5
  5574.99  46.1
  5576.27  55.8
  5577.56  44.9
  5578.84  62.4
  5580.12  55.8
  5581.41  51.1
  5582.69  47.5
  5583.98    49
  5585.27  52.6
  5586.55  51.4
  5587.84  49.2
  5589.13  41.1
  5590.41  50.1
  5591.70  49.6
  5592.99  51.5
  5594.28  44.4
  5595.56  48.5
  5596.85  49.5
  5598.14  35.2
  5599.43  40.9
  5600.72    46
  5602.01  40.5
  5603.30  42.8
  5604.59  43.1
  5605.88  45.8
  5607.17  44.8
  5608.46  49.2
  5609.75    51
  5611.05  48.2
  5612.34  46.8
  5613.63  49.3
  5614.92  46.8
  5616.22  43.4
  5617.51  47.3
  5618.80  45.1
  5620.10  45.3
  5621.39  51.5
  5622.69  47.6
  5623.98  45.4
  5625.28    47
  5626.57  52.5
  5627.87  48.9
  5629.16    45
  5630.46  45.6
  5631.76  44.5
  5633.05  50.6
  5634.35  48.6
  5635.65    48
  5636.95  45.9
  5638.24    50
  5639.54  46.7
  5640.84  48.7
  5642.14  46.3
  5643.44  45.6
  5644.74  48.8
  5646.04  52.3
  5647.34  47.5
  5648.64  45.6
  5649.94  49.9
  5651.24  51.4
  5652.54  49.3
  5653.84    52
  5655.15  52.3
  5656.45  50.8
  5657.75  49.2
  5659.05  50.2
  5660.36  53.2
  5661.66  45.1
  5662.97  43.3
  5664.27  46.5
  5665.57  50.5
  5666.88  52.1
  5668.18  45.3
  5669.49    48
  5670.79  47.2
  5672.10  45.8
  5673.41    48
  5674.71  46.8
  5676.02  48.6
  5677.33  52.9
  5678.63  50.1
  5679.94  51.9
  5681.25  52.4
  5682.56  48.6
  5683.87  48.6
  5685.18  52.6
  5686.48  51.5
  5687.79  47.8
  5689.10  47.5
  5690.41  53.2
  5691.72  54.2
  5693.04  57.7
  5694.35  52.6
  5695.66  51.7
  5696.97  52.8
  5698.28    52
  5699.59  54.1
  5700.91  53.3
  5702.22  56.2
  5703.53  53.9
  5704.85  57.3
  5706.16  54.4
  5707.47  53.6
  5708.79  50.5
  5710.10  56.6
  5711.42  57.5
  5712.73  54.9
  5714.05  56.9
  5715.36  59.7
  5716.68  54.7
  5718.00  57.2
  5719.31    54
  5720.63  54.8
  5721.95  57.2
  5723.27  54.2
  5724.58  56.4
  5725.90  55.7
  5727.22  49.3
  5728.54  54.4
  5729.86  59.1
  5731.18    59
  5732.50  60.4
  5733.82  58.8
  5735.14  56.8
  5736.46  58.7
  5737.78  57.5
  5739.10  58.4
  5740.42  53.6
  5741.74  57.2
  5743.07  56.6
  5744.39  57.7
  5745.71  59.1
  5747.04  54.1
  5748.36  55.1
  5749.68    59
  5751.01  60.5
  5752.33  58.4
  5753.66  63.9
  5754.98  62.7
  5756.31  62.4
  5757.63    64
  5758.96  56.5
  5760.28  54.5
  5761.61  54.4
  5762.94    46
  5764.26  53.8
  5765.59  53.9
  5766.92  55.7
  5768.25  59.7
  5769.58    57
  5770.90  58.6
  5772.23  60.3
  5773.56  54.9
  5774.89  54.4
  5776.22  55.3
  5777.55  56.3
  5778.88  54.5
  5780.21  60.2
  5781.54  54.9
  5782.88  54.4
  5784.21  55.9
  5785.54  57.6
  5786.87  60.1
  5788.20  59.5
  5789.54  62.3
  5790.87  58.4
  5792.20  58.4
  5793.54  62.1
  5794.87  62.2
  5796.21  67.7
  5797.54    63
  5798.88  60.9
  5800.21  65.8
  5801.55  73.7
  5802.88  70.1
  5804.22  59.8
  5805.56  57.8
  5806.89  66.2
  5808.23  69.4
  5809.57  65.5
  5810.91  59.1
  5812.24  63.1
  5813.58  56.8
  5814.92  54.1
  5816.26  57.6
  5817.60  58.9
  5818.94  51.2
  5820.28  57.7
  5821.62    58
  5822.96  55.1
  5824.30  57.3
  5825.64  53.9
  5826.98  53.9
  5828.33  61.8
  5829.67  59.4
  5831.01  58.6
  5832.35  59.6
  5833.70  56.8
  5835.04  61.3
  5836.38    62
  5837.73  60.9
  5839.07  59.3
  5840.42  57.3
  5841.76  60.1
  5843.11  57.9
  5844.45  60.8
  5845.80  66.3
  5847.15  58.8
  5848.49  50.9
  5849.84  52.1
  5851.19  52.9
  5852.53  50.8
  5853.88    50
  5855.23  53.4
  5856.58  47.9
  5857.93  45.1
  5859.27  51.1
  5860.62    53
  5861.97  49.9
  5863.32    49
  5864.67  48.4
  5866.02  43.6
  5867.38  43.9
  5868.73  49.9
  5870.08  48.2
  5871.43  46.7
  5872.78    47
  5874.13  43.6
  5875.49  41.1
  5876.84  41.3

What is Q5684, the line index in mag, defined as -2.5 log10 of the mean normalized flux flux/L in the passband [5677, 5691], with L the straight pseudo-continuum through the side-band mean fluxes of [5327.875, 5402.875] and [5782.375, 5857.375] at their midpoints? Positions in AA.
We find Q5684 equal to 0.11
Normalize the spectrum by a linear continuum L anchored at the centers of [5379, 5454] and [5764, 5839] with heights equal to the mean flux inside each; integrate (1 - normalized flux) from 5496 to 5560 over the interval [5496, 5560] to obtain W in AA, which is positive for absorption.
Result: 7.9 AA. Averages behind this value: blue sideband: 51.7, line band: 47.2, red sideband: 59.3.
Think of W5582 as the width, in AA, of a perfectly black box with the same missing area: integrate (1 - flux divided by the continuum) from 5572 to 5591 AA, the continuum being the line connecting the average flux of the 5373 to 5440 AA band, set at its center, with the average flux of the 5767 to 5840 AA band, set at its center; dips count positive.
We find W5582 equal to 1.7 AA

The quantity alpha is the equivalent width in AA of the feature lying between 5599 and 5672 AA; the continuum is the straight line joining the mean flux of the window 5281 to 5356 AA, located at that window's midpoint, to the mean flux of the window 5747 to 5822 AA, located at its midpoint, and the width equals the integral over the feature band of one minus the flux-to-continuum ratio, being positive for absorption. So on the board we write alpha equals 9.6 AA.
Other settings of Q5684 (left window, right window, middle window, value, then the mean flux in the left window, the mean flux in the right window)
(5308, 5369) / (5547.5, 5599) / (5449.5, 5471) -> 0.14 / 46.4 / 49.9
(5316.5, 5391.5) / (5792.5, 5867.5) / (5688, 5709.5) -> 0.03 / 47.6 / 57.6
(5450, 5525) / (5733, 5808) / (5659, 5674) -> 0.13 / 45.2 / 58.8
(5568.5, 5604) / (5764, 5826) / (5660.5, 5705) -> 0.06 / 48.6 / 59.3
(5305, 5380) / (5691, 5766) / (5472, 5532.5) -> 0.09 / 46.7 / 56.1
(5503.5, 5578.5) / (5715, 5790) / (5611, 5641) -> 0.10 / 48.4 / 57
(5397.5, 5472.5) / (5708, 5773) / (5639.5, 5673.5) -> 0.13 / 49.7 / 56.9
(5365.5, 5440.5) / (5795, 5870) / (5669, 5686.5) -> 0.12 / 51.7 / 57.2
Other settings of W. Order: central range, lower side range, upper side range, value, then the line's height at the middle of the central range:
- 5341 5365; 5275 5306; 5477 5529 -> -1.4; 46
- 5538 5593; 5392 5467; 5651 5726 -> 0.8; 50.9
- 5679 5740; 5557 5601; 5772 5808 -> 1.8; 56.2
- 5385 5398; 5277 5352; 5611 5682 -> -1.4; 46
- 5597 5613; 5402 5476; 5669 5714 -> 2.0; 51.1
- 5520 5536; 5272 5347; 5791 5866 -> 0.4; 50.4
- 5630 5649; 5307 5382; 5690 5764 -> 2.2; 54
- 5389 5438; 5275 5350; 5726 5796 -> -4.3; 47.8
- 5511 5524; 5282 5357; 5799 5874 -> 1.1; 49.8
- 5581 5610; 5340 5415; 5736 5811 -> 4.3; 54.8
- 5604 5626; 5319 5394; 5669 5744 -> 2.2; 52.2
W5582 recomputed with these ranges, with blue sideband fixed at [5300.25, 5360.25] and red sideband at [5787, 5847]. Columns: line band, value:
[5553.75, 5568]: 0.9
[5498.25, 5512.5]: 2.3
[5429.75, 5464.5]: 1.5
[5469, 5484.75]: 1.1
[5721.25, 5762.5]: 0.5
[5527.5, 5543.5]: 0.8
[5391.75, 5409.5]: -0.4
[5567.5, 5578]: 0.5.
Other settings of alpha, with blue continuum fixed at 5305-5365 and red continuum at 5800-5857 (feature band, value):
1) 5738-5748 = -0.03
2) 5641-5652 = 1.14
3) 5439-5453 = -0.36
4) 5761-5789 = 0.59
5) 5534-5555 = 0.68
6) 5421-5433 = -1.65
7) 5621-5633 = 1.33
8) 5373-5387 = -1.31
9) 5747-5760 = -0.69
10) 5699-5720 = 0.13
